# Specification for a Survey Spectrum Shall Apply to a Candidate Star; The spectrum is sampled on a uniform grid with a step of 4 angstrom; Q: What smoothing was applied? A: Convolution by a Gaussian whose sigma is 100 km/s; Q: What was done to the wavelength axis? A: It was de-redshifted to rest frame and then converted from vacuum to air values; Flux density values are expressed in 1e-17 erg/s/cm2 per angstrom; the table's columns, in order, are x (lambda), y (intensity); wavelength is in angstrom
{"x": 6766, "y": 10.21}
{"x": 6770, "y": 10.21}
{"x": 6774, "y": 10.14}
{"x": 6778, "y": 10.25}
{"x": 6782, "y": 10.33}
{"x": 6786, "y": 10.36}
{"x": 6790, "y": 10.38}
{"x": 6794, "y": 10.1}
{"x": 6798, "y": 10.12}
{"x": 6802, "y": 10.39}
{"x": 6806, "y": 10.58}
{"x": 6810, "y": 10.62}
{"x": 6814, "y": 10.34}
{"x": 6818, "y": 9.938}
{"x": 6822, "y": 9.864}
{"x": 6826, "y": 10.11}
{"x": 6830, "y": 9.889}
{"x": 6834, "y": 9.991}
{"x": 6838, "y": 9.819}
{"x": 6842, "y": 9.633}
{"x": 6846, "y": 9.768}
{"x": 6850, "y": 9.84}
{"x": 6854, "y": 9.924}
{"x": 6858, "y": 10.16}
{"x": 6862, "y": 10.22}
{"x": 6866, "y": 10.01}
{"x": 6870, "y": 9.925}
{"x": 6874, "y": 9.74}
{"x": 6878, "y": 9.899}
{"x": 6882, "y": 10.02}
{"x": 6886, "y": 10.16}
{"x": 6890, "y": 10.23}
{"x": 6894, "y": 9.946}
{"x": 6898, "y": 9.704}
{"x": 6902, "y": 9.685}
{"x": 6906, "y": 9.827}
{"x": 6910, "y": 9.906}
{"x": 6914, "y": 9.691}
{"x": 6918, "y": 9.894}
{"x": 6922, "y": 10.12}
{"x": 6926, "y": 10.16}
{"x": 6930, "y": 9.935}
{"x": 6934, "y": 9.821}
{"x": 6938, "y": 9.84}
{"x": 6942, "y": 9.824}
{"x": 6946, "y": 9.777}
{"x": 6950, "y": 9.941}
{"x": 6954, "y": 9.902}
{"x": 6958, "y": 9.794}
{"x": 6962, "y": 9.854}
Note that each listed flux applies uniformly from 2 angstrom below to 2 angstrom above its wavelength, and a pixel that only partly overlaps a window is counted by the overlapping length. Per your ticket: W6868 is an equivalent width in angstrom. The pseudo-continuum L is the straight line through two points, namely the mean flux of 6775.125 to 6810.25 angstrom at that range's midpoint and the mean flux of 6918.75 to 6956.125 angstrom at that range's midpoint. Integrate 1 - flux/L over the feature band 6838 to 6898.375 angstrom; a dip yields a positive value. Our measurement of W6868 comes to 1.0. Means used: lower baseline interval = 10.3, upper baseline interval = 9.92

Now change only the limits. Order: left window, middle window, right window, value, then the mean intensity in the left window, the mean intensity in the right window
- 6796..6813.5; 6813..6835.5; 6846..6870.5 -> 0.6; 10.4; 10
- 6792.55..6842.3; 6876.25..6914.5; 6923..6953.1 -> 0.3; 10.1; 9.91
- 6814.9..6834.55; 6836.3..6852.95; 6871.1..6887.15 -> 0.3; 9.98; 9.94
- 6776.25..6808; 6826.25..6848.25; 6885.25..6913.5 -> 0.6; 10.3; 9.9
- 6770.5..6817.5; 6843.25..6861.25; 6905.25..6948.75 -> 0.3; 10.3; 9.89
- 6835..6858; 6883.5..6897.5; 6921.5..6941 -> -0.2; 9.84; 9.96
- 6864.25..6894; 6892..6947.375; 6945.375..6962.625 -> 0.3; 9.99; 9.86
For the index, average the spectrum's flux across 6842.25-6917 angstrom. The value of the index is 9.92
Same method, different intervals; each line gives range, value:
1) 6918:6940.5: 9.96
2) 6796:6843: 10.1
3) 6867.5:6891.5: 9.99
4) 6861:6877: 9.95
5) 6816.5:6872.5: 9.93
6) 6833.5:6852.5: 9.8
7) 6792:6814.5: 10.4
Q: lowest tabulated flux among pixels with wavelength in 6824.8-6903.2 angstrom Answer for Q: 9.633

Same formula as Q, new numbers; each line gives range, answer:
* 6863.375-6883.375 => 9.74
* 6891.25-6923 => 9.685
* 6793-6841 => 9.819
